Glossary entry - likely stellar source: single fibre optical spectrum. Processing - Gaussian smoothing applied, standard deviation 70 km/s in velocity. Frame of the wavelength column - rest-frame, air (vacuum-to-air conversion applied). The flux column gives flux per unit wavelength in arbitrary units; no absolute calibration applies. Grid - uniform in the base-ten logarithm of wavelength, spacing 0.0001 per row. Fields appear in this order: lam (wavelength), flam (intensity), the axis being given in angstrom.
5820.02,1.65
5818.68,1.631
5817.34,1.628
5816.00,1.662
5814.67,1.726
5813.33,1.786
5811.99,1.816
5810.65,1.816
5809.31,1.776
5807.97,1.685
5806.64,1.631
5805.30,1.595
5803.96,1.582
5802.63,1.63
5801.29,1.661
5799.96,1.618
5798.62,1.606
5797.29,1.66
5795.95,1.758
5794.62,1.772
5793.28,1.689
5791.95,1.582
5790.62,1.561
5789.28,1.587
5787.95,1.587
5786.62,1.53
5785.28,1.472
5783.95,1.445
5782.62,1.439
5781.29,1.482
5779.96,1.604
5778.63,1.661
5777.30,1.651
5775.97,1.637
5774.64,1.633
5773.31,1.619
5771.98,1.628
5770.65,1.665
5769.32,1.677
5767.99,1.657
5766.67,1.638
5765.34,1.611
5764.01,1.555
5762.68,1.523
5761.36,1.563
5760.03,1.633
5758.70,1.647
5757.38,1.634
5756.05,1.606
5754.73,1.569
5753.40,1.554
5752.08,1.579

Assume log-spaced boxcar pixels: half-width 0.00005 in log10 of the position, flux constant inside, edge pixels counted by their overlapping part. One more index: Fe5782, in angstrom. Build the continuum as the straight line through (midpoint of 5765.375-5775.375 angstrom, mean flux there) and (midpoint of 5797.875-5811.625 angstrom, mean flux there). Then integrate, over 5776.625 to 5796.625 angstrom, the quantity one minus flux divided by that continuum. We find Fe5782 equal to 0.8 angstrom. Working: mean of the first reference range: 1.64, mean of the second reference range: 1.66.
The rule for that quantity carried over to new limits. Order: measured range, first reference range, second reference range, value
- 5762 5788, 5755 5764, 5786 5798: 0.5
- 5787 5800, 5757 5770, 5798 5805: -0.2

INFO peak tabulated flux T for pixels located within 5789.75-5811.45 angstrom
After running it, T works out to 1.816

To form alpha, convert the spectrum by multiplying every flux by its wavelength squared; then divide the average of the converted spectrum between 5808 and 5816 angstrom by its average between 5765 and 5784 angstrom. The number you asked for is 1.11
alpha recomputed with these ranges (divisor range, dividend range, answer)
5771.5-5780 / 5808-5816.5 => 1.09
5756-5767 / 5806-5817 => 1.10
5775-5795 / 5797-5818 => 1.07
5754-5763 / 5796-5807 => 1.03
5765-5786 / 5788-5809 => 1.04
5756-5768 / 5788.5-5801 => 1.04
